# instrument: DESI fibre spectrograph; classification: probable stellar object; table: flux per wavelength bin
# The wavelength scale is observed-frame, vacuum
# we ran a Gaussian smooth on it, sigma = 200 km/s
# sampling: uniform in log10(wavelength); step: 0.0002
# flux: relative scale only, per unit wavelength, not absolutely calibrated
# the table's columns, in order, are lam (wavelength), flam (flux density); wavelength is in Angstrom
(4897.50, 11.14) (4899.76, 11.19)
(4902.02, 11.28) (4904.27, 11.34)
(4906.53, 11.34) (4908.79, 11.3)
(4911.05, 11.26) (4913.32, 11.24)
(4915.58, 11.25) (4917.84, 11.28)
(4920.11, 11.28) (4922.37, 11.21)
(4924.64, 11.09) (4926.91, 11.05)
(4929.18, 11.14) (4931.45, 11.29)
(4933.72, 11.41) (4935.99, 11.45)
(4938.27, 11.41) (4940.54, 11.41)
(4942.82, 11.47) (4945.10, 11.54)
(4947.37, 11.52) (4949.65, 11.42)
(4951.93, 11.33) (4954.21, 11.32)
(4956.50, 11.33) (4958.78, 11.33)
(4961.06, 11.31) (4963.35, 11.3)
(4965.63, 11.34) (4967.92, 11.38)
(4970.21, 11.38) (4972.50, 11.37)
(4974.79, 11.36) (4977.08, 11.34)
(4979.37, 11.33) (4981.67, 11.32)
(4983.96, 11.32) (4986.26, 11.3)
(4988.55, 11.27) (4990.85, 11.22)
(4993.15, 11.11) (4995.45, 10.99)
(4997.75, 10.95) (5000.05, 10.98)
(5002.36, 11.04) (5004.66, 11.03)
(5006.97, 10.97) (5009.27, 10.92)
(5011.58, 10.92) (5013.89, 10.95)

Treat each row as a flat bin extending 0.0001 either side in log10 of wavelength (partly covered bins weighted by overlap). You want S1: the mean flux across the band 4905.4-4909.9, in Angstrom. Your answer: 11.3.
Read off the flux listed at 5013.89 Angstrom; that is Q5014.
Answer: 10.95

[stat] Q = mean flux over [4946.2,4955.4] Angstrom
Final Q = 11.4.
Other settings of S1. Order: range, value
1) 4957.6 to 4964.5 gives 11.3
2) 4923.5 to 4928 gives 11.1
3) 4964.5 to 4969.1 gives 11.3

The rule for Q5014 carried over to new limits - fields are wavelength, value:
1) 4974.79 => 11.36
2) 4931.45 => 11.29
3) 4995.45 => 10.99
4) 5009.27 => 10.92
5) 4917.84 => 11.28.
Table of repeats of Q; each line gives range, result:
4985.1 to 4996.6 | 11.2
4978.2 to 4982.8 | 11.3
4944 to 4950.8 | 11.5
